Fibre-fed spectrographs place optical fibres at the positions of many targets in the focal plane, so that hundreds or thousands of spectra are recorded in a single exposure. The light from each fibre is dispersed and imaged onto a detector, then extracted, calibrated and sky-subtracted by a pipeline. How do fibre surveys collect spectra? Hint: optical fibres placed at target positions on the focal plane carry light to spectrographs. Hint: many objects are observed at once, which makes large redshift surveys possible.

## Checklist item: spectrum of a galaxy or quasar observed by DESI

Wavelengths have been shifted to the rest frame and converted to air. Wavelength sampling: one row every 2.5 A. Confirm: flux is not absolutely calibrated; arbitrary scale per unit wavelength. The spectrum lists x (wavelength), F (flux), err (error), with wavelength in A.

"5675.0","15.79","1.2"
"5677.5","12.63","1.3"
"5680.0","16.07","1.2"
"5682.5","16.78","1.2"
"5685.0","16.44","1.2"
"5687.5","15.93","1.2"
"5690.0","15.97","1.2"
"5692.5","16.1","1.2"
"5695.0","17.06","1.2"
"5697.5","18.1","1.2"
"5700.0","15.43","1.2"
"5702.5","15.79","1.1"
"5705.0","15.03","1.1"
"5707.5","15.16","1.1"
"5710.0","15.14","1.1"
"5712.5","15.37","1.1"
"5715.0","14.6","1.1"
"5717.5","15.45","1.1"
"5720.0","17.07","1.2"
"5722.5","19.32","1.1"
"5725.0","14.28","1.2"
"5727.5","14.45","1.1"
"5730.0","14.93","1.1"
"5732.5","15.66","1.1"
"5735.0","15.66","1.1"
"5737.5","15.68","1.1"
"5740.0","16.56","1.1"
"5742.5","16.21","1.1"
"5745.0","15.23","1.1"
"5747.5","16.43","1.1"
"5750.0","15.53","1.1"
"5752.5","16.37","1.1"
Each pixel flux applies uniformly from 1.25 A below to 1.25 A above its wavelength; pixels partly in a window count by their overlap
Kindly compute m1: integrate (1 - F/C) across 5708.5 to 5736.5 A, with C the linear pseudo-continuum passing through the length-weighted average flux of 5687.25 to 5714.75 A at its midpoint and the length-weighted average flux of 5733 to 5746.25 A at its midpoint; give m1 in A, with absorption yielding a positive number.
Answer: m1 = 0.4 A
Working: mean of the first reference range 15.9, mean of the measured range 15.6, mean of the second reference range 15.9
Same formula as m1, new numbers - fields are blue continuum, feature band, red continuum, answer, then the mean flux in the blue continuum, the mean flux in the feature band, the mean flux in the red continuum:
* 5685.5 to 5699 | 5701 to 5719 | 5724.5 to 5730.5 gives 0.4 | 16.6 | 15.2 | 14.5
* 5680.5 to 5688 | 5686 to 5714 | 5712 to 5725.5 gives 0.6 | 16.4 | 15.9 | 16.1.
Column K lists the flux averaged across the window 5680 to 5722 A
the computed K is 16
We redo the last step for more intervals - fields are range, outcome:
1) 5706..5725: 15.9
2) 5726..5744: 15.6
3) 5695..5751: 15.8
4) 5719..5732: 16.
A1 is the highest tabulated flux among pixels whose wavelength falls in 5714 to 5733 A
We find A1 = 19.32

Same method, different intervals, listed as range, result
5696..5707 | 18.1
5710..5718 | 15.45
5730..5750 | 16.56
